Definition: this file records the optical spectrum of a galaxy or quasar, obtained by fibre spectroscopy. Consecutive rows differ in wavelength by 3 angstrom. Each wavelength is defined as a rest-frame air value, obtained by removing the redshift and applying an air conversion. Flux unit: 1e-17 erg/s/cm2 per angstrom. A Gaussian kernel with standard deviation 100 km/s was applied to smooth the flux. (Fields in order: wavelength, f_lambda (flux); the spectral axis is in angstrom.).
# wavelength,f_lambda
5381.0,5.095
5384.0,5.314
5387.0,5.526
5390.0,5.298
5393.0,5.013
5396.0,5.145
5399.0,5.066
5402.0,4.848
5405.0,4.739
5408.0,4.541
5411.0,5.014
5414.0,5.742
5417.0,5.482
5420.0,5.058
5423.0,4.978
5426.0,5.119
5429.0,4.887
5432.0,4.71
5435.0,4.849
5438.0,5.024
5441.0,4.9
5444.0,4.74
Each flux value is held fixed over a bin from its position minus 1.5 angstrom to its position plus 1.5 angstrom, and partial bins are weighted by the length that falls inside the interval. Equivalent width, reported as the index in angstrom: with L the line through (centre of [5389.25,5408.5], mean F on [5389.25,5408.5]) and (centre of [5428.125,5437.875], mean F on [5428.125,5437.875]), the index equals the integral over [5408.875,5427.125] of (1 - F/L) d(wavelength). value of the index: -1.2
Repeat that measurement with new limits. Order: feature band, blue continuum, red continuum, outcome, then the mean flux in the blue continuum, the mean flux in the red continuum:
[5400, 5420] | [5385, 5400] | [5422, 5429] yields 0.2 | 5.22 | 5.02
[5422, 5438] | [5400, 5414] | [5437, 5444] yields 0.0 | 4.9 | 4.91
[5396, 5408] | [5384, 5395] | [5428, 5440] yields 0.7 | 5.28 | 4.87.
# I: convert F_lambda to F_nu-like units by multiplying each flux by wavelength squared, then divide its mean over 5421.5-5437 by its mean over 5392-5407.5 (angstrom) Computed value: 1.01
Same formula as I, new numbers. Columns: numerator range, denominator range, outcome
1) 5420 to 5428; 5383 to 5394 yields 0.96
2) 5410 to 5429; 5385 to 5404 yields 1.02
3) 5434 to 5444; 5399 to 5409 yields 1.04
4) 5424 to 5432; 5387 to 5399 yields 0.97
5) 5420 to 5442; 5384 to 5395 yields 0.95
